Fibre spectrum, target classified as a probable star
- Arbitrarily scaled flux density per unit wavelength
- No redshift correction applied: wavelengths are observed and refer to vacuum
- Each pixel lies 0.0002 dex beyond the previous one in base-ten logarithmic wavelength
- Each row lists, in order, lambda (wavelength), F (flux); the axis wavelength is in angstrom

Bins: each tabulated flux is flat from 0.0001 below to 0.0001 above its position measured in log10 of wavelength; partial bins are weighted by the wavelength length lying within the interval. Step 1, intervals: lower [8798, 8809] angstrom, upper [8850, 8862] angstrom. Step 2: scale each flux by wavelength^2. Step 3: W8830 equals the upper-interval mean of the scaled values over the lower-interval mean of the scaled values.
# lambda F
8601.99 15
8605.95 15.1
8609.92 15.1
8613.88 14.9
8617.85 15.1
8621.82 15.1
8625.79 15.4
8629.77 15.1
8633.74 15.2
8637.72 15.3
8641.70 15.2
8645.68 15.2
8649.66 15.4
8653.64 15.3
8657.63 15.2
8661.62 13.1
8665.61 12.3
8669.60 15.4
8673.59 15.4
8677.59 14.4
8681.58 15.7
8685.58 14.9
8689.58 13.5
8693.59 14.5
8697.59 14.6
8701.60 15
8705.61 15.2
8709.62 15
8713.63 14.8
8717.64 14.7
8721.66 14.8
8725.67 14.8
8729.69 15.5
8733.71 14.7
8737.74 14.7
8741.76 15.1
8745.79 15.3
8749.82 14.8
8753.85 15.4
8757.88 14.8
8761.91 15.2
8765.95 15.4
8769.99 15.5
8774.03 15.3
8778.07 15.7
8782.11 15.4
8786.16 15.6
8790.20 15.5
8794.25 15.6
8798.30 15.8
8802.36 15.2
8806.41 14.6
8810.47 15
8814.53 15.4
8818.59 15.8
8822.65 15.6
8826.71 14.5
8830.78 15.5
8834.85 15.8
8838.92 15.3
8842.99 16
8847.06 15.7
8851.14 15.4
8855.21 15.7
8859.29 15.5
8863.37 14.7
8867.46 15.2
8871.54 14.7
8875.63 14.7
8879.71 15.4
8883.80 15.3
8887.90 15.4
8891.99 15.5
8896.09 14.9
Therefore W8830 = 1.04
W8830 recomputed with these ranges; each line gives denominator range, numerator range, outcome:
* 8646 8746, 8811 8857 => 1.08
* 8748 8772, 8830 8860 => 1.05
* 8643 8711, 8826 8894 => 1.09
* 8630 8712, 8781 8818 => 1.07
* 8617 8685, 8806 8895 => 1.07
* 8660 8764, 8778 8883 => 1.07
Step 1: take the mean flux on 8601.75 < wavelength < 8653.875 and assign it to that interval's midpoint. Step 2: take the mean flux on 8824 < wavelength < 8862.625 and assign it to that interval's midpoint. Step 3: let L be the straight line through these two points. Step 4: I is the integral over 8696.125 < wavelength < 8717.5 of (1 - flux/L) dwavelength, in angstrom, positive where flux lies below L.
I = 0.5 angstrom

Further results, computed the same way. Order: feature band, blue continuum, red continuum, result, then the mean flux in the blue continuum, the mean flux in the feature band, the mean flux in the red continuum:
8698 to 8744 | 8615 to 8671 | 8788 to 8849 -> 0.6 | 14.9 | 14.9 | 15.4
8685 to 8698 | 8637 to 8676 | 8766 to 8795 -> 0.6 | 14.8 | 14.3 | 15.5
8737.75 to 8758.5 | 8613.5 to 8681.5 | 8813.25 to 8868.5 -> 0.2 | 14.9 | 15.1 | 15.4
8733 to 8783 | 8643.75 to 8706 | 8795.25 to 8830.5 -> -0.5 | 14.7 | 15.2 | 15.3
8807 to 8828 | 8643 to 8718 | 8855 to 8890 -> -0.3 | 14.7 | 15.2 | 15.2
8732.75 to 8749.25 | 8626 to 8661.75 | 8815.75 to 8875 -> 0.3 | 15.1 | 14.9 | 15.4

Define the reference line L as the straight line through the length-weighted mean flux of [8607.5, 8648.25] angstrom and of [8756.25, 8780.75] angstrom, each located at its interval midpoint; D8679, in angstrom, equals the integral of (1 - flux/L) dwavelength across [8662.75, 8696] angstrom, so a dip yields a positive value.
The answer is 1.6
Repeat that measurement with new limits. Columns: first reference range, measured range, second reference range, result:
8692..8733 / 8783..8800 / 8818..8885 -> -0.5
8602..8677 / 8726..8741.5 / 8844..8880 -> 0.1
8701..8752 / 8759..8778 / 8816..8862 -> -0.2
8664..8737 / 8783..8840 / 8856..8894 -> -1.4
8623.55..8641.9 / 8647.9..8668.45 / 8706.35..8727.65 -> 1.1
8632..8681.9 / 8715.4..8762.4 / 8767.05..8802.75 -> 0.9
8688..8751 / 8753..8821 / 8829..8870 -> -0.9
